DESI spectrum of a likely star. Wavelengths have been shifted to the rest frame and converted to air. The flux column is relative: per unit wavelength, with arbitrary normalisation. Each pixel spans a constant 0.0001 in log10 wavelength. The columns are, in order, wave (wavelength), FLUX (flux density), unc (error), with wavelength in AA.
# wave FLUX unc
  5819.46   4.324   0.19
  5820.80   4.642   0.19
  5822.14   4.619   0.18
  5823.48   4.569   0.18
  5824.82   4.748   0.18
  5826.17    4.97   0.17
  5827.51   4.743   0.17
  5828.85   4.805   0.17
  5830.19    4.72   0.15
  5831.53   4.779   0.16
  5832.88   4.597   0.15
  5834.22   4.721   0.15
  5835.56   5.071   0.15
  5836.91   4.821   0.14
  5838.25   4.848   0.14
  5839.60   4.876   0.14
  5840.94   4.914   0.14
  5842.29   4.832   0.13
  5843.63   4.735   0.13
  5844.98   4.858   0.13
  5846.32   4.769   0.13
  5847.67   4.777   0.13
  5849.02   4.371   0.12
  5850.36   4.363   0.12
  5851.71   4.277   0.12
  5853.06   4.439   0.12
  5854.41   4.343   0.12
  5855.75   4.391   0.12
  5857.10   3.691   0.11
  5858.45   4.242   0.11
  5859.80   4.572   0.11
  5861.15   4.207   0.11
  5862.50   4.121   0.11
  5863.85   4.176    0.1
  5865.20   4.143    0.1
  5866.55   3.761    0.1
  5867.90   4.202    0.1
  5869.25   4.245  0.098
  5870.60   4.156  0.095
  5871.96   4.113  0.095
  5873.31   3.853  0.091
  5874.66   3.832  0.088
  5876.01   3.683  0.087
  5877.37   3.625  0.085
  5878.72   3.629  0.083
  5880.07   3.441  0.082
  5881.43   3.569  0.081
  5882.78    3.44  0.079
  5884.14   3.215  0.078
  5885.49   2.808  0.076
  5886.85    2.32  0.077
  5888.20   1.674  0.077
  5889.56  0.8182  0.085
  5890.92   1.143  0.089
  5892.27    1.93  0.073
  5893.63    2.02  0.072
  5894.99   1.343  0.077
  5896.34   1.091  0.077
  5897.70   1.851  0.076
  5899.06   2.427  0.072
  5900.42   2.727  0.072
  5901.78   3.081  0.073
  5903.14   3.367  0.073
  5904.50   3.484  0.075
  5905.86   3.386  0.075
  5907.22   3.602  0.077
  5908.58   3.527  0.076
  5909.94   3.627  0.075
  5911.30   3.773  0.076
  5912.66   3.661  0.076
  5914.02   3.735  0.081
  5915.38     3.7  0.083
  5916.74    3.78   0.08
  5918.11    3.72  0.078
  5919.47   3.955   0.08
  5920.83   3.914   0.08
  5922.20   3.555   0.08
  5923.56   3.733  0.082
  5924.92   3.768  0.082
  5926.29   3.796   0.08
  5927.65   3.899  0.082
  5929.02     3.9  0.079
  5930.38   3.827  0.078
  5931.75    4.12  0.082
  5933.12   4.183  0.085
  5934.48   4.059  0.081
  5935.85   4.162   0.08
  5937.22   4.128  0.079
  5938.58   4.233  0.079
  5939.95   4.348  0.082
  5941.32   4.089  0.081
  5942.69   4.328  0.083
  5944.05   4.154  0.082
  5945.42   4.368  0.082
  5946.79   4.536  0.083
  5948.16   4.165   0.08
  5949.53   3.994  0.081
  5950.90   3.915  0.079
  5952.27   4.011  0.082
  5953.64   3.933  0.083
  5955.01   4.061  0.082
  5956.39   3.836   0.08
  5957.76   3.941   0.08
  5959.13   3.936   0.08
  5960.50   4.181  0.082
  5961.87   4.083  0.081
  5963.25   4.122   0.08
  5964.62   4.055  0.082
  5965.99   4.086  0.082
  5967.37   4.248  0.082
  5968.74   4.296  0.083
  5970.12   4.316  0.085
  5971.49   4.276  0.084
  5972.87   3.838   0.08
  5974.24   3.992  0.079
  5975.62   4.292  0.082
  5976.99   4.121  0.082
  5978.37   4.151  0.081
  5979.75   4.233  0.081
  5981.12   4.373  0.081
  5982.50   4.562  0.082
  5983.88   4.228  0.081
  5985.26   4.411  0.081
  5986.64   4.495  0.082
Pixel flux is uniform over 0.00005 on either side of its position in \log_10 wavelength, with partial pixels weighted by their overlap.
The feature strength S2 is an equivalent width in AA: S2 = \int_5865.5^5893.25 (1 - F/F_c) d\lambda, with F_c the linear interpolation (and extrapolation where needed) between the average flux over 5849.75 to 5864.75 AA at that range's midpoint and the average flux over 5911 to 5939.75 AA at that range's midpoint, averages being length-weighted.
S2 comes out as 6.53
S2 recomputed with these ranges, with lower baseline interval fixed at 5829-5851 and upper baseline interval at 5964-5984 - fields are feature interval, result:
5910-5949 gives 3.60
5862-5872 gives 1.14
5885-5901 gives 9.55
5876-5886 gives 2.55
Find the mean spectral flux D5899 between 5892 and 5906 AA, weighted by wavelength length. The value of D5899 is 2.4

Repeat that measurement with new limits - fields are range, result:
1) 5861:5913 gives 3.14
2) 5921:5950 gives 4.06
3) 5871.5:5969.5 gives 3.54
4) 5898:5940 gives 3.69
